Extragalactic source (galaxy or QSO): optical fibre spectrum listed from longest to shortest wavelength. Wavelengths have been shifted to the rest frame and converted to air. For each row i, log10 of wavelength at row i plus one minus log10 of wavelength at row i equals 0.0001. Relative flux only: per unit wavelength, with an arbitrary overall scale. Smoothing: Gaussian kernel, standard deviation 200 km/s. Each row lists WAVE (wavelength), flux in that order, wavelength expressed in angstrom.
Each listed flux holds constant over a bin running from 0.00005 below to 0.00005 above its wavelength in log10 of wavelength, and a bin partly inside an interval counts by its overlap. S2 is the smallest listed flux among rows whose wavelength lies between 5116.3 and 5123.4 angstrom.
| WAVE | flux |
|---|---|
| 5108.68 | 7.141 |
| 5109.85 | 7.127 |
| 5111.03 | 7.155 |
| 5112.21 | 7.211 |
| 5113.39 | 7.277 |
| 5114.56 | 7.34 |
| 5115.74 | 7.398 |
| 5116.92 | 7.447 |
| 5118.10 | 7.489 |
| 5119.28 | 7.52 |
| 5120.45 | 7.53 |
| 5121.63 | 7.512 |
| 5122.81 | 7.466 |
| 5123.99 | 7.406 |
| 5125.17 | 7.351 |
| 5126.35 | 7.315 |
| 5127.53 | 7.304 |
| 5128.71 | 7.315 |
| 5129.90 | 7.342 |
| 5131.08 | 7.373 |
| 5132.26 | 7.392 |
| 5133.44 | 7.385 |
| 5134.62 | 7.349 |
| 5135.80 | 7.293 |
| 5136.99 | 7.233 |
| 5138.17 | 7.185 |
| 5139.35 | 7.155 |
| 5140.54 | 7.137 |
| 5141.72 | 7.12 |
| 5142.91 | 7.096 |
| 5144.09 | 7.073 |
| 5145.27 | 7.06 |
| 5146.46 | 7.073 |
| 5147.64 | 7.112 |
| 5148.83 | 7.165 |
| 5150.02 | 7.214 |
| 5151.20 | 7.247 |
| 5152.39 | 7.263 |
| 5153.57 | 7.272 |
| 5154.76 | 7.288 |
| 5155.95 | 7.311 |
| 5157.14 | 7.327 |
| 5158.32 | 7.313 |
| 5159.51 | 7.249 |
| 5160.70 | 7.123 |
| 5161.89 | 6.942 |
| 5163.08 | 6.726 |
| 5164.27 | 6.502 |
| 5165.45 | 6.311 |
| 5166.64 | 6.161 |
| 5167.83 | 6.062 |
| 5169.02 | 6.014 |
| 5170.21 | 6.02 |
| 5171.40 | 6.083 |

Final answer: 7.447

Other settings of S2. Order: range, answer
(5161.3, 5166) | 6.311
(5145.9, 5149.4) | 7.073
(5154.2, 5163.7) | 6.726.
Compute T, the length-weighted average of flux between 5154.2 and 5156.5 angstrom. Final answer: 7.29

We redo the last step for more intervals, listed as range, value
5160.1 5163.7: 6.92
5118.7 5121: 7.55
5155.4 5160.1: 7.3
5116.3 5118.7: 7.45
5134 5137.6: 7.29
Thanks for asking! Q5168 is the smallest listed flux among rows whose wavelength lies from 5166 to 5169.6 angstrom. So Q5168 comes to 6.014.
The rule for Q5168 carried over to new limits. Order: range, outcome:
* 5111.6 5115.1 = 7.211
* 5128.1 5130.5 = 7.315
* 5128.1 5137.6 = 7.233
